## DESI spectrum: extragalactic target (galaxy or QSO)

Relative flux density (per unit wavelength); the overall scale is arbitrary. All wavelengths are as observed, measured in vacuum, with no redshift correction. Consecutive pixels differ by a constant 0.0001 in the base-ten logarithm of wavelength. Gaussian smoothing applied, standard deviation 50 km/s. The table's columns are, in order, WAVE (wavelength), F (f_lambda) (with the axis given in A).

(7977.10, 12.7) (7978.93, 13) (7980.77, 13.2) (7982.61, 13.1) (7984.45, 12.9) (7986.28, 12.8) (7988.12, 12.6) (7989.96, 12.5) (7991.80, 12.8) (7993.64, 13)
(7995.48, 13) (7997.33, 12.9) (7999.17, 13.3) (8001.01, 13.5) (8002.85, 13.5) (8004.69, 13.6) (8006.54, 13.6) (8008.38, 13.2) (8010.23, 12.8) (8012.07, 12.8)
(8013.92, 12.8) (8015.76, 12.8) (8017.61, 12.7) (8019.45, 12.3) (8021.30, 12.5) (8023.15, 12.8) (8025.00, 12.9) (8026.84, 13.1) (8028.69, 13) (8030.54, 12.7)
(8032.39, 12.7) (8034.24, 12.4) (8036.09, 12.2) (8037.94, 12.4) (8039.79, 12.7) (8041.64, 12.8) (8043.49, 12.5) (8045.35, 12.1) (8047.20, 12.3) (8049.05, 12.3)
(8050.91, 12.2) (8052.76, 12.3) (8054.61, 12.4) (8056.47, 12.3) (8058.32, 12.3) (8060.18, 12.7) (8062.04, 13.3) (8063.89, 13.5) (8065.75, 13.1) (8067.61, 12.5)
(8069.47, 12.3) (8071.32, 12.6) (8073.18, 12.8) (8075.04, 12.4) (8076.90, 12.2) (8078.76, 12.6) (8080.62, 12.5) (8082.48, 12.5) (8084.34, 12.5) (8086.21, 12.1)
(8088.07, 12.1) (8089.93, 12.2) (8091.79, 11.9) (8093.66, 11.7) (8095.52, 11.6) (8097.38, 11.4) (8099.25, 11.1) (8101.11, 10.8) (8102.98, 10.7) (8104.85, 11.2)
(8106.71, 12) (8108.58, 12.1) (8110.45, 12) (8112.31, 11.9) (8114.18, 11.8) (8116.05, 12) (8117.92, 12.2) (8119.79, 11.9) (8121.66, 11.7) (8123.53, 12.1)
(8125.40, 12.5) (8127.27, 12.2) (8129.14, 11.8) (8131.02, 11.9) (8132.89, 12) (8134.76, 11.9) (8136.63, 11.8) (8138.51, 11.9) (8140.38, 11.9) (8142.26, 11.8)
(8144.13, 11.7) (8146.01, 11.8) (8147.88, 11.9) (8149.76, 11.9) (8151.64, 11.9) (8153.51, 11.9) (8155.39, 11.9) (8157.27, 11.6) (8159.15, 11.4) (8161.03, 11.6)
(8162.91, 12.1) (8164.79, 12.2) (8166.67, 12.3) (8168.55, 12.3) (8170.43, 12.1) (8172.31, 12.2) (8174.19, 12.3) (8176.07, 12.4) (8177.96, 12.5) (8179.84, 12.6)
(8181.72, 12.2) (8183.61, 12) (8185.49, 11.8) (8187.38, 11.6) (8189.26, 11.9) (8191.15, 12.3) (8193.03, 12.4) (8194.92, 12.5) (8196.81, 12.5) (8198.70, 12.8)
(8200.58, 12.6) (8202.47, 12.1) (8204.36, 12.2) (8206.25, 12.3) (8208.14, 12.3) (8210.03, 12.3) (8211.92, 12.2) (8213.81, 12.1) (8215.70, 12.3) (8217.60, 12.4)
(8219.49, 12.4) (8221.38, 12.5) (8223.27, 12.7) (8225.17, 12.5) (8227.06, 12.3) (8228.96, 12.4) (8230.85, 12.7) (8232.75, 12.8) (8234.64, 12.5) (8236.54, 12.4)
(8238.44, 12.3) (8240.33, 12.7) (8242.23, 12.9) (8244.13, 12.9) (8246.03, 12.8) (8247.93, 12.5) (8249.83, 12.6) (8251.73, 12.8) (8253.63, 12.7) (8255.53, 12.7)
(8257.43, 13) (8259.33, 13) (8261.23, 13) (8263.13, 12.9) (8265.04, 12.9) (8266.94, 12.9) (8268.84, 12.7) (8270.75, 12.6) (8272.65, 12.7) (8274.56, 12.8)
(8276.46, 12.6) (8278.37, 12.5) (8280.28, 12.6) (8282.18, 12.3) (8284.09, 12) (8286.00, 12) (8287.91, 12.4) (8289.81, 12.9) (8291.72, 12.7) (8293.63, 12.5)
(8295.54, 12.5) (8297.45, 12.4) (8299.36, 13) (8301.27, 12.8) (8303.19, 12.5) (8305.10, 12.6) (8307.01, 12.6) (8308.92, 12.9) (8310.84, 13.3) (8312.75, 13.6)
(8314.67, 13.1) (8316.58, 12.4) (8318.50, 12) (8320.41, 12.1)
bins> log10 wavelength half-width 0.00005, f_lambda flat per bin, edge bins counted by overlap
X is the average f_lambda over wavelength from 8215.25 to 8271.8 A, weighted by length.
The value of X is 12.7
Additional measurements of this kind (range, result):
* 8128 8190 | 12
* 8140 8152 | 11.8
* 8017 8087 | 12.6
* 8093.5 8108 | 11.3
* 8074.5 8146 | 11.9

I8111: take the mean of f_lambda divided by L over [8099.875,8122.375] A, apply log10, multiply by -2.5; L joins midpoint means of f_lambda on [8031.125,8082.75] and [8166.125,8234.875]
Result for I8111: 0.07 mag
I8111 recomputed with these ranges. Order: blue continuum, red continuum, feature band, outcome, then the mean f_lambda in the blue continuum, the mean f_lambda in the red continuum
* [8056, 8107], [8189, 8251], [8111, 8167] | 0.034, 12.2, 12.5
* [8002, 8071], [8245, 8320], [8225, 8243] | 0.012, 12.7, 12.7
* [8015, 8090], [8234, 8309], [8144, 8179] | 0.052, 12.6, 12.7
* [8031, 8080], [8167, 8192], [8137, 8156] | 0.037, 12.5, 12.2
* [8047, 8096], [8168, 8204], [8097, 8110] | 0.095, 12.4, 12.3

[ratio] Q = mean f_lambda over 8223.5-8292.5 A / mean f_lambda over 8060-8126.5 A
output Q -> 1.04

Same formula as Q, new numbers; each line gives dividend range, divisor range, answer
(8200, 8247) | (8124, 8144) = 1.04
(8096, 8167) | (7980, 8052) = 0.92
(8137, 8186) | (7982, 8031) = 0.93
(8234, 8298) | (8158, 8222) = 1.03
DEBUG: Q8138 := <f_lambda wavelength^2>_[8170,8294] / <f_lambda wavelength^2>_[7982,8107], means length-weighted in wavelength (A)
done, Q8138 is 1.04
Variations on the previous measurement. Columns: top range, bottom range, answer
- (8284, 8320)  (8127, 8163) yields 1.11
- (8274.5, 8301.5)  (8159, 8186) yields 1.06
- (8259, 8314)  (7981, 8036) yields 1.05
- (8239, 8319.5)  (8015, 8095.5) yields 1.07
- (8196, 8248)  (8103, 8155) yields 1.07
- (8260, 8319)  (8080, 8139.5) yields 1.12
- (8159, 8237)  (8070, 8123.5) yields 1.05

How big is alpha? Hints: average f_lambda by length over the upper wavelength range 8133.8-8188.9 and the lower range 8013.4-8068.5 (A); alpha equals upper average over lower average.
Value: 0.95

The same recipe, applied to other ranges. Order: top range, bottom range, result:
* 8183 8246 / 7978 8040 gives 0.96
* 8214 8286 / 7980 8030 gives 0.97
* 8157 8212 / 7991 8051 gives 0.95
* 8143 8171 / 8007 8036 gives 0.93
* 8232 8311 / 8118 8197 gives 1.05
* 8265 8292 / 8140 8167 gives 1.06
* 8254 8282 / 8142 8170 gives 1.07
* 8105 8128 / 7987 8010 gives 0.92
